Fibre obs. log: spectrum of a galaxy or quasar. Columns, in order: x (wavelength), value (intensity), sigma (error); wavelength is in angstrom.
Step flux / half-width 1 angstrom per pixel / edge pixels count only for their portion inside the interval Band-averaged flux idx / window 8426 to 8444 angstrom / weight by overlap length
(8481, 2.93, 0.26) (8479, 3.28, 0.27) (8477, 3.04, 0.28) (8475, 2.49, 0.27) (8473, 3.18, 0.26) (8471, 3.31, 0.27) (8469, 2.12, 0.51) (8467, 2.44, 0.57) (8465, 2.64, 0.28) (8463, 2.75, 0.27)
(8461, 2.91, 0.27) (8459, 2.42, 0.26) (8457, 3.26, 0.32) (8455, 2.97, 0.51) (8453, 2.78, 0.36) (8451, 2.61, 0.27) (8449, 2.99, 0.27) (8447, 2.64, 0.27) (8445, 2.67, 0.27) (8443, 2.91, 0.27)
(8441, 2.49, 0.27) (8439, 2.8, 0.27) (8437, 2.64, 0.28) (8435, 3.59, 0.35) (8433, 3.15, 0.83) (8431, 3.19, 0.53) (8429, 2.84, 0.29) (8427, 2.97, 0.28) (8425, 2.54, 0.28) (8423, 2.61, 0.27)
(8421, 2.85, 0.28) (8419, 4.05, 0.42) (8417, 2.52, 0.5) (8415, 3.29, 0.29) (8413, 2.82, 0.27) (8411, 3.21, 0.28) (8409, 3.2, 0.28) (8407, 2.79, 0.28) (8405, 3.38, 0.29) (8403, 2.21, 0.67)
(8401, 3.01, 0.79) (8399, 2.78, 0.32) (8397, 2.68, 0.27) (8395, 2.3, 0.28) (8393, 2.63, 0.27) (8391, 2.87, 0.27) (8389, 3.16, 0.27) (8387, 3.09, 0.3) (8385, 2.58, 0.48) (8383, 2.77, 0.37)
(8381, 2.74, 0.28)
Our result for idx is 2.95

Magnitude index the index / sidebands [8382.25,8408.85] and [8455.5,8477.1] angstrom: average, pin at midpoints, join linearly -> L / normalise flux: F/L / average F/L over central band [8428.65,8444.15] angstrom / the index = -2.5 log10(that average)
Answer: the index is -0.06 mag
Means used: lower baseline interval 2.8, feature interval 2.95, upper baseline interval 2.77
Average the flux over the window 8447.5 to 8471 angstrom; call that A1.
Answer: 2.74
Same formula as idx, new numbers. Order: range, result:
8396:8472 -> 2.87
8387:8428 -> 2.9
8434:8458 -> 2.86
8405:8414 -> 3.05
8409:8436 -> 3.05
